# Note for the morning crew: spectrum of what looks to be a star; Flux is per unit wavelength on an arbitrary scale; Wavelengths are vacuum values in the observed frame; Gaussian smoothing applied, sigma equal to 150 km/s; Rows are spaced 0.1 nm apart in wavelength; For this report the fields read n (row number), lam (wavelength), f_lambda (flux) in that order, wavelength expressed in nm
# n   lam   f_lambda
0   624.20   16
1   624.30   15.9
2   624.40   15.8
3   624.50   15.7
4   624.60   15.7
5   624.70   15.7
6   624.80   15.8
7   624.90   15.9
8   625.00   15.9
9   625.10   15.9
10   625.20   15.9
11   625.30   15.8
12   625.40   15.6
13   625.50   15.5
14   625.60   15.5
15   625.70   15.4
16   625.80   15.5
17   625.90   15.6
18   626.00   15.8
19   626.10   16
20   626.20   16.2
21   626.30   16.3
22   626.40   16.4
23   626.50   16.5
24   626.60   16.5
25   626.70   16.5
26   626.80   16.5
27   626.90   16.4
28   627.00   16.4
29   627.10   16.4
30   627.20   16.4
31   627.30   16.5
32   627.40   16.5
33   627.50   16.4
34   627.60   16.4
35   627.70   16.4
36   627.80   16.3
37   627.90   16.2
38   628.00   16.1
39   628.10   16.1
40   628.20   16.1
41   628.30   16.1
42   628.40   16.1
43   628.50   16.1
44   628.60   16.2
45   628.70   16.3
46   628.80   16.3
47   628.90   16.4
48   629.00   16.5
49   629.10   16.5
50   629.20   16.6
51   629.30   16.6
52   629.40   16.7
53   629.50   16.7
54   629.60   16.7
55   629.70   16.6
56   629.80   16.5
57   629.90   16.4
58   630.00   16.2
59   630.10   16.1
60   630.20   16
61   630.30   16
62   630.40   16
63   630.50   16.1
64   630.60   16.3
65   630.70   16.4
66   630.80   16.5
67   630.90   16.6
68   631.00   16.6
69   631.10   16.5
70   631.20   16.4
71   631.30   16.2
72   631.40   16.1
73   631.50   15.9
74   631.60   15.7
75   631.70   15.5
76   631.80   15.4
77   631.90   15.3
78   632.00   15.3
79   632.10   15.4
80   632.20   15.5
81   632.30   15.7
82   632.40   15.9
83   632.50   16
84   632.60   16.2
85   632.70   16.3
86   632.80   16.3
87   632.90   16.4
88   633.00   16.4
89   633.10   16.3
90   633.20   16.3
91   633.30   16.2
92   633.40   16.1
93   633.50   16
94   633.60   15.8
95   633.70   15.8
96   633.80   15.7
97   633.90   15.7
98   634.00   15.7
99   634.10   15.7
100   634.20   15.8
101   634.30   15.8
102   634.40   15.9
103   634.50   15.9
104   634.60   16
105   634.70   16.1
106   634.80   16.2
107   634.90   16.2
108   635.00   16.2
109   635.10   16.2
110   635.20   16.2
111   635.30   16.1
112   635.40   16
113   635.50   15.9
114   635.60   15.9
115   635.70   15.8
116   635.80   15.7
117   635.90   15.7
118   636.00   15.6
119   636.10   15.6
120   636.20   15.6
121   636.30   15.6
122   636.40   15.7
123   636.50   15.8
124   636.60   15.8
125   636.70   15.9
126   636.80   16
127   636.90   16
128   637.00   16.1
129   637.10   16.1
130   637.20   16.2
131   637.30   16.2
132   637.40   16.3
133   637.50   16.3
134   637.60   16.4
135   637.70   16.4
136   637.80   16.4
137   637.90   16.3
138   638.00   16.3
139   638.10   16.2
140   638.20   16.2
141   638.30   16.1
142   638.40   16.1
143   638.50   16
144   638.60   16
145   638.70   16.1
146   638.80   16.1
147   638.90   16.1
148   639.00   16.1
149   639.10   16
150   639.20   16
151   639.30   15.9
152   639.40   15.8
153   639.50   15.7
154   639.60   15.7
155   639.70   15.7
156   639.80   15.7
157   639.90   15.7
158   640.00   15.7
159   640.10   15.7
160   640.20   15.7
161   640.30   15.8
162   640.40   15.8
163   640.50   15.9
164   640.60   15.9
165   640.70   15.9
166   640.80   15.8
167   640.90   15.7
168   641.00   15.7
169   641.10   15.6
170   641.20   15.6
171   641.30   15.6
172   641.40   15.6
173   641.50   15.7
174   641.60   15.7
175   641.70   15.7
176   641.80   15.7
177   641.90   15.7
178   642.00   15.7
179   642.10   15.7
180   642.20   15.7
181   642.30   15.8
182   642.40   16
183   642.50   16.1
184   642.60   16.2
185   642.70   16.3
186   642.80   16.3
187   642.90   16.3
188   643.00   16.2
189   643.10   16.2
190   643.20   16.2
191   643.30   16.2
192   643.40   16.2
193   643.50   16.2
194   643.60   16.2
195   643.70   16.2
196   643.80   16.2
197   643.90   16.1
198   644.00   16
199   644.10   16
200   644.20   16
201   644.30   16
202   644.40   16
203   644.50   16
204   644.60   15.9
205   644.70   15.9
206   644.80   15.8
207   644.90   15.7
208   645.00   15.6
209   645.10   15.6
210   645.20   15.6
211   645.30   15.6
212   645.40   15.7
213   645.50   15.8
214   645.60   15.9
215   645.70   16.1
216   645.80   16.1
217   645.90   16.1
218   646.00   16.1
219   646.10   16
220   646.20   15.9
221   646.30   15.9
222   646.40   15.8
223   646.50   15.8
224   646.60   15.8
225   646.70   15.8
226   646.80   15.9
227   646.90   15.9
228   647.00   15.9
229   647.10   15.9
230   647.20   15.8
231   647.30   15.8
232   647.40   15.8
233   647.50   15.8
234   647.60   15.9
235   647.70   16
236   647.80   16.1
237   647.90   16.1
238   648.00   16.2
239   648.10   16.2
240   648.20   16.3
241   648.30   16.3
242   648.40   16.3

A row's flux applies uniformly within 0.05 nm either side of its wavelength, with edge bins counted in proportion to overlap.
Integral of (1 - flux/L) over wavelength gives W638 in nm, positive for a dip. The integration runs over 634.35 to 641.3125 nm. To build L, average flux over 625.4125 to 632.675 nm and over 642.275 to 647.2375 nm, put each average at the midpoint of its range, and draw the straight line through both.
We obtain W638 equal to 0.048 nm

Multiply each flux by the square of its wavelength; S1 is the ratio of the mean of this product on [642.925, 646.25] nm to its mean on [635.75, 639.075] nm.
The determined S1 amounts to 1.02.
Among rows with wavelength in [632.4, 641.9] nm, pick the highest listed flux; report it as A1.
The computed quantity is 16.4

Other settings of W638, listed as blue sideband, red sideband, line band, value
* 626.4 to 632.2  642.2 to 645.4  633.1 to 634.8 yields 0.03 nm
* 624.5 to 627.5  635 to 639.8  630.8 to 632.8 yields 0.01 nm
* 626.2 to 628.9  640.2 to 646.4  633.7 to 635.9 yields 0.03 nm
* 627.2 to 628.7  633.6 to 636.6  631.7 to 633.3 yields 0.01 nm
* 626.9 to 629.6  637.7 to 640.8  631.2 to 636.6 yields 0.09 nm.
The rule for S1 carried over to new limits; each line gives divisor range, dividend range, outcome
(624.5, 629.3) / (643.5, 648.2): 1.05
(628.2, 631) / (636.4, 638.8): 1.01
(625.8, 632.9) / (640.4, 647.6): 1.03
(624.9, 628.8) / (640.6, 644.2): 1.04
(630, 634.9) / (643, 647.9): 1.04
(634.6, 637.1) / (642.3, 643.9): 1.04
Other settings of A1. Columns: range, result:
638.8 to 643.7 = 16.3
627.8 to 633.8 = 16.7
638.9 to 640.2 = 16.1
